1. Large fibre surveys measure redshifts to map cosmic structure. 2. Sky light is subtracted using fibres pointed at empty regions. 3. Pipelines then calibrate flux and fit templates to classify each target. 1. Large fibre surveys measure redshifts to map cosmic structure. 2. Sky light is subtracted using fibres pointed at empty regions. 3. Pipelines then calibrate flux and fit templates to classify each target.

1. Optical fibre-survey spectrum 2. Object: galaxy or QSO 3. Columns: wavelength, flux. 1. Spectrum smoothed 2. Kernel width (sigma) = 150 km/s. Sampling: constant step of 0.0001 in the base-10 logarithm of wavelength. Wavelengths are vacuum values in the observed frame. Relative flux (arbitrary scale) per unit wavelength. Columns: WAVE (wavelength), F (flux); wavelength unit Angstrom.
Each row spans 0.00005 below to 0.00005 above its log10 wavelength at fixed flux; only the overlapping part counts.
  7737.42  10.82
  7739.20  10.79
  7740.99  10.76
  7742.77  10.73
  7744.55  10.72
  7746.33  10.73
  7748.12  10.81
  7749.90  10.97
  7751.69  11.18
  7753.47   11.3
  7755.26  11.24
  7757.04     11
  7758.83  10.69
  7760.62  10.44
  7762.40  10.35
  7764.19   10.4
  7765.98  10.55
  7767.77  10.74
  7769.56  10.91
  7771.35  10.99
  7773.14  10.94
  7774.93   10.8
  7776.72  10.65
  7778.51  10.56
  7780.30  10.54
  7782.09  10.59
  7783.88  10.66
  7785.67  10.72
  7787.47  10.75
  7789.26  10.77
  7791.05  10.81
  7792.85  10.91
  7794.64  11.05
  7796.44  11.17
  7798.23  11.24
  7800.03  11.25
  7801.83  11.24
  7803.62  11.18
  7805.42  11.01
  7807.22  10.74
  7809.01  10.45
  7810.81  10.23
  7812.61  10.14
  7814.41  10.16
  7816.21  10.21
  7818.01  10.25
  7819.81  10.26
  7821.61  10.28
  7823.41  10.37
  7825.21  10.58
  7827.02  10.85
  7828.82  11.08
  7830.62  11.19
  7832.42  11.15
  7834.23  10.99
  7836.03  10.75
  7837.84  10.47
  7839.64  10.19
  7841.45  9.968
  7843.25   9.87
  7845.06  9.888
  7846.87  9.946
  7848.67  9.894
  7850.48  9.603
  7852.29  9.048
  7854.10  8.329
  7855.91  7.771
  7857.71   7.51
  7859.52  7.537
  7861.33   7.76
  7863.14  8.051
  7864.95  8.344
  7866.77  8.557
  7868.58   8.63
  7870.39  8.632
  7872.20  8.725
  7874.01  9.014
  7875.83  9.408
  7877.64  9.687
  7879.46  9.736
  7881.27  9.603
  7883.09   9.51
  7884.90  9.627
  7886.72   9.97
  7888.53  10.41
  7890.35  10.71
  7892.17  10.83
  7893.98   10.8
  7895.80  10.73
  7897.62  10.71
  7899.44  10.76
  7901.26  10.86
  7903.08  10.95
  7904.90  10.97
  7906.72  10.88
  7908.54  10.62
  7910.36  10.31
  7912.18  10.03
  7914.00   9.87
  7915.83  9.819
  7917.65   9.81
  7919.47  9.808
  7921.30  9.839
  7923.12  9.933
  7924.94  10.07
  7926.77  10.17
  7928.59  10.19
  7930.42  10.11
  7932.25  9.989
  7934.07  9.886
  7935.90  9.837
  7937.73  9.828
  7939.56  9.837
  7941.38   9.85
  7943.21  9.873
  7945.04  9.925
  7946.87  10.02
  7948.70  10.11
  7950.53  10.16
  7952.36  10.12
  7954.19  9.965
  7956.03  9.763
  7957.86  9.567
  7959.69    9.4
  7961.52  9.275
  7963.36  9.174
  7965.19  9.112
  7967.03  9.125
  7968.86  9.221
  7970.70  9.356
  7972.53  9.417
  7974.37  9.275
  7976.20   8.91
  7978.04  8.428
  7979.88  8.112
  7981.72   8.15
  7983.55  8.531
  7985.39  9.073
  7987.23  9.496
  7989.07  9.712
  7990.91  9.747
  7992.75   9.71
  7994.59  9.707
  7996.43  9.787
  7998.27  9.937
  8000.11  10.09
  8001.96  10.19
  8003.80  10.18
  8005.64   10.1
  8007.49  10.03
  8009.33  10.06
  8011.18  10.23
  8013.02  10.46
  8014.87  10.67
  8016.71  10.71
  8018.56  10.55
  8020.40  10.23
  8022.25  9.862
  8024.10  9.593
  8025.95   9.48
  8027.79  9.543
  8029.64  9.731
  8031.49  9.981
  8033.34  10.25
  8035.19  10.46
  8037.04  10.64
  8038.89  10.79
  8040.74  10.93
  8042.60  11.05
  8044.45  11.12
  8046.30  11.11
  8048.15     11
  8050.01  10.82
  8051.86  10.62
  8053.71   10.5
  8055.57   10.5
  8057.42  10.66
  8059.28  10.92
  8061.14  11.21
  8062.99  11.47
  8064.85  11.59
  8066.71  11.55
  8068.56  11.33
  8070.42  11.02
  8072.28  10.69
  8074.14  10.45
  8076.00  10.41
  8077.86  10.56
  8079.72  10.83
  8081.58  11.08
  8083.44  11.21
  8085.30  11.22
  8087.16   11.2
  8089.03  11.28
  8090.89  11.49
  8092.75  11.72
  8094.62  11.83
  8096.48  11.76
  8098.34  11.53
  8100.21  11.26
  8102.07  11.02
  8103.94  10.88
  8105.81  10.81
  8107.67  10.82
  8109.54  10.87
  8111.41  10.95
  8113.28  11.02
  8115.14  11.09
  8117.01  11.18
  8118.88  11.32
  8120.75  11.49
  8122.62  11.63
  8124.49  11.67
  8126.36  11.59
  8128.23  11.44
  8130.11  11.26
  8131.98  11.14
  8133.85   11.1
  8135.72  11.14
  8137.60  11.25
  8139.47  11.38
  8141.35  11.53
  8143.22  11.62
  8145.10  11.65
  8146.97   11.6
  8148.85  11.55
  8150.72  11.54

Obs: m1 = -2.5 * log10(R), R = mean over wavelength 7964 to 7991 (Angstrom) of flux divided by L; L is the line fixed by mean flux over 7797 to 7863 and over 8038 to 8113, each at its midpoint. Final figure 0.18 mag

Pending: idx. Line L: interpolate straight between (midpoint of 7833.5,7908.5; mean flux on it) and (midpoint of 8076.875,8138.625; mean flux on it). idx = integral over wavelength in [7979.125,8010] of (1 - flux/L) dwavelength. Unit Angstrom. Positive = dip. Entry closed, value 2.7 Angstrom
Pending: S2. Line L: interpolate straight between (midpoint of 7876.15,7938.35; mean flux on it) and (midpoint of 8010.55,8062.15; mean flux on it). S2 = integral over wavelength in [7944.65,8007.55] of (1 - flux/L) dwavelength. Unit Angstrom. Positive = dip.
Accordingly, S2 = 5.2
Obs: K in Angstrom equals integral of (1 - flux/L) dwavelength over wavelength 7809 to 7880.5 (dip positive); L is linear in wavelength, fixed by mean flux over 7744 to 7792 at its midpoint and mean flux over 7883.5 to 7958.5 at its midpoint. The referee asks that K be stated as 5.83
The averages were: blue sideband 10.8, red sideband 10.2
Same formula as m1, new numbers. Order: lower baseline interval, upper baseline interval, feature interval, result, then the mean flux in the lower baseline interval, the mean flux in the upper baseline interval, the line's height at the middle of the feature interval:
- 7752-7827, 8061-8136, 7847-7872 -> 0.263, 10.7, 11.2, 10.8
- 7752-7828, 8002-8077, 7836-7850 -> 0.065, 10.7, 10.6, 10.7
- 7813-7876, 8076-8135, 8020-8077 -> 0.024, 9.58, 11.2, 10.9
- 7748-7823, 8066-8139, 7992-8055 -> 0.078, 10.7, 11.2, 11.1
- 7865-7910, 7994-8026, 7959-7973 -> 0.092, 9.99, 10.1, 10.1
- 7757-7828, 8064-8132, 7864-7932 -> 0.094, 10.7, 11.2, 10.9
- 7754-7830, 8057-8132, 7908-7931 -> 0.091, 10.7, 11.2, 10.9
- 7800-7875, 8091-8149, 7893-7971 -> 0.030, 9.79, 11.3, 10.3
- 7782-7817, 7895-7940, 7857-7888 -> 0.176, 10.8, 10.2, 10.4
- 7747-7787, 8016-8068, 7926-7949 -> 0.074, 10.8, 10.6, 10.7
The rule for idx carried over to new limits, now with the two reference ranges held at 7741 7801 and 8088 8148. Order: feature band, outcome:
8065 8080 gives 0.5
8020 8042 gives 2.1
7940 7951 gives 1.1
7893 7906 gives 0.2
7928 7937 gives 0.9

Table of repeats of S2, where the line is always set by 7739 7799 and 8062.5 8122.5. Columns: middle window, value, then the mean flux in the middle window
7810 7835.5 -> 0.7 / 10.6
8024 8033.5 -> 1.2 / 9.74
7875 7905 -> 1.8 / 10.3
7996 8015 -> 1.6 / 10.1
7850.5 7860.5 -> 2.5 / 8.18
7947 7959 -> 1.2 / 9.94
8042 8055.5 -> 0.3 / 10.9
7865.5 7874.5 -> 1.8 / 8.68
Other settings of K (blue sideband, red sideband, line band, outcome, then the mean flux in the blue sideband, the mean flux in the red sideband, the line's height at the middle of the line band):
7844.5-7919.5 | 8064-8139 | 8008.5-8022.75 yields 0.3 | 9.61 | 11.2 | 10.6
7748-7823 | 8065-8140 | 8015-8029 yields 1.3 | 10.7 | 11.2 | 11.1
